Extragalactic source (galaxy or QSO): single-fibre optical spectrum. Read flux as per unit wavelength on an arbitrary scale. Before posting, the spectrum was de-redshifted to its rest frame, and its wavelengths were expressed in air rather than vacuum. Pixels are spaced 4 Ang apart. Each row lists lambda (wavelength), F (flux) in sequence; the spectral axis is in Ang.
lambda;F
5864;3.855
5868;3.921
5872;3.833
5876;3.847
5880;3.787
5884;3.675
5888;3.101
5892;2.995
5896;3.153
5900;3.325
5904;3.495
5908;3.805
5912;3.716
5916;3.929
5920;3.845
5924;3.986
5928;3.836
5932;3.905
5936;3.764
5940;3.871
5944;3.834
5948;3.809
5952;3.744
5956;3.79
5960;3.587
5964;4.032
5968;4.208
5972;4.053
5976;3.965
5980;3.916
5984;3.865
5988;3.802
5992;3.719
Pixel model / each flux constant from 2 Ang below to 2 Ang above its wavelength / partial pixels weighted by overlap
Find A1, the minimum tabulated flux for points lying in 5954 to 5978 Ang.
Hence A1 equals 3.587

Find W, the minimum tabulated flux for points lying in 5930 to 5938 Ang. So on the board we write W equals 3.764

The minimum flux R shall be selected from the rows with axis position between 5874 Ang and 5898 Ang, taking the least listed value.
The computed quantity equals 2.995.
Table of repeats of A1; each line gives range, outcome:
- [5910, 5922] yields 3.716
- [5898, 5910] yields 3.325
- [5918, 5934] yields 3.836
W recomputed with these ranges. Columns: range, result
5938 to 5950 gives 3.809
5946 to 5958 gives 3.744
